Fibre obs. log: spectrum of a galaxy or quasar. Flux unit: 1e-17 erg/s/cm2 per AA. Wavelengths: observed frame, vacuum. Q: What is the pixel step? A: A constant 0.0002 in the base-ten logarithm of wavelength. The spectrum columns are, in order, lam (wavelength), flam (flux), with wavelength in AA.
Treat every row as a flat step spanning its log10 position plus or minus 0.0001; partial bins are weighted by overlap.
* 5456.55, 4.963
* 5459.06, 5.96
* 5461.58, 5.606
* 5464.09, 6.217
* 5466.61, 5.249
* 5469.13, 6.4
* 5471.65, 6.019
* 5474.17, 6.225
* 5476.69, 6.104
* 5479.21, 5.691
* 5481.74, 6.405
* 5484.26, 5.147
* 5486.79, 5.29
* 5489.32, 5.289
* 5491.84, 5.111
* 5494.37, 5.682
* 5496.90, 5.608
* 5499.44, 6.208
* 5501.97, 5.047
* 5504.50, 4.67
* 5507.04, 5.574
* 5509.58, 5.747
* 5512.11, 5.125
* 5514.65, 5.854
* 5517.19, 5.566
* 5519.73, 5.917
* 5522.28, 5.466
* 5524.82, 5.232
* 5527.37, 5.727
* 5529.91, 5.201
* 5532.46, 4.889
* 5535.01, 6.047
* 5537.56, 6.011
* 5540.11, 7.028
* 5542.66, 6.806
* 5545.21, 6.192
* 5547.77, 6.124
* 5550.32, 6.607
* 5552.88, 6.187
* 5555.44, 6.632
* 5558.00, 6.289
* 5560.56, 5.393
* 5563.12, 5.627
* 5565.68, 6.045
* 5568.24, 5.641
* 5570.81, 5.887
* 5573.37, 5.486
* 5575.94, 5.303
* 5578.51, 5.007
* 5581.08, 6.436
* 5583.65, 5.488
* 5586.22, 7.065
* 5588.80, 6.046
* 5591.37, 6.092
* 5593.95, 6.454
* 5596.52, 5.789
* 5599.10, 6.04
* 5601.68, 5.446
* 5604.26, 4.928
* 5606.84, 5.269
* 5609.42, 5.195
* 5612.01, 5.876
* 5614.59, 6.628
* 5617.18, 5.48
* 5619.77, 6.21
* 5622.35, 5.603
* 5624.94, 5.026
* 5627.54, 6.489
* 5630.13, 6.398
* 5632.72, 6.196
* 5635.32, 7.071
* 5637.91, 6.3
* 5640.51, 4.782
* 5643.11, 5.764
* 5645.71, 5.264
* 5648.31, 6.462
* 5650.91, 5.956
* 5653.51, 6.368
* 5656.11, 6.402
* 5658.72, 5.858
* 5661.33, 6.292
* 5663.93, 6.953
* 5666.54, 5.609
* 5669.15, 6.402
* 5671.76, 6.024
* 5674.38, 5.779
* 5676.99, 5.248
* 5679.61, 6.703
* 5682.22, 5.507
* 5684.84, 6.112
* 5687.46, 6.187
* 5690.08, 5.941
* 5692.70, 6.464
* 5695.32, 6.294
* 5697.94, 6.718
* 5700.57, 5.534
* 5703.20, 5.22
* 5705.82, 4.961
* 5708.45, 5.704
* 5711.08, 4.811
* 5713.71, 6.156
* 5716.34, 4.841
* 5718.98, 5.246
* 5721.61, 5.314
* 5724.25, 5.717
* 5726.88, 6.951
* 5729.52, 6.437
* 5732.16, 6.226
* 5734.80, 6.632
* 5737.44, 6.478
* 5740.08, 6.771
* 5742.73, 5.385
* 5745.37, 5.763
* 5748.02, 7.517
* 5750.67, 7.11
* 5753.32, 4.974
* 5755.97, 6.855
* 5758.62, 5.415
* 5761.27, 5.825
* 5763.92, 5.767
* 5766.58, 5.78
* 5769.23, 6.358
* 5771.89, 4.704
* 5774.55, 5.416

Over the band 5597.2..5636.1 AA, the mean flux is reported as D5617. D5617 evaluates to 5.84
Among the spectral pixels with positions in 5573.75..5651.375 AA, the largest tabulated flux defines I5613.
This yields 7.071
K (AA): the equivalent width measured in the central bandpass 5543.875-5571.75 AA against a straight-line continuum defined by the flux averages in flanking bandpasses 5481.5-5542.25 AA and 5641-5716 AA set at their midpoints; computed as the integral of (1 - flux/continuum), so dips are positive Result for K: -1.9 AA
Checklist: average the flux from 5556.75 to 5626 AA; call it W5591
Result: 5.77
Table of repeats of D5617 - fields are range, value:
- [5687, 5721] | 5.68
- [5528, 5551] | 6.08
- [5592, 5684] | 5.94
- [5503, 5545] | 5.69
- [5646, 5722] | 5.9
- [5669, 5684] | 5.91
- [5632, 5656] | 6.03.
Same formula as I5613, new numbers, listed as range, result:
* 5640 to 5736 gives 6.953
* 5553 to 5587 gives 7.065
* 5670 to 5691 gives 6.703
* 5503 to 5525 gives 5.917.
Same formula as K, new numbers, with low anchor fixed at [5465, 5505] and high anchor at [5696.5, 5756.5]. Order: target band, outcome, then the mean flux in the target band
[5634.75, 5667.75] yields -1.1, 6.06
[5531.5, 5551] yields -1.7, 6.22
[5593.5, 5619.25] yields 0.5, 5.7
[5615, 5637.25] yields -1.0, 6.09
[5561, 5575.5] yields 0.2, 5.69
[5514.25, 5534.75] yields 0.8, 5.49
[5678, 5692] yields -0.4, 6.09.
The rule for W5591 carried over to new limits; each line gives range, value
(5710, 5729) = 5.62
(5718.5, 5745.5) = 6.13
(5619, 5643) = 5.99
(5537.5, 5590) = 6.06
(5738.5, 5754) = 6.31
